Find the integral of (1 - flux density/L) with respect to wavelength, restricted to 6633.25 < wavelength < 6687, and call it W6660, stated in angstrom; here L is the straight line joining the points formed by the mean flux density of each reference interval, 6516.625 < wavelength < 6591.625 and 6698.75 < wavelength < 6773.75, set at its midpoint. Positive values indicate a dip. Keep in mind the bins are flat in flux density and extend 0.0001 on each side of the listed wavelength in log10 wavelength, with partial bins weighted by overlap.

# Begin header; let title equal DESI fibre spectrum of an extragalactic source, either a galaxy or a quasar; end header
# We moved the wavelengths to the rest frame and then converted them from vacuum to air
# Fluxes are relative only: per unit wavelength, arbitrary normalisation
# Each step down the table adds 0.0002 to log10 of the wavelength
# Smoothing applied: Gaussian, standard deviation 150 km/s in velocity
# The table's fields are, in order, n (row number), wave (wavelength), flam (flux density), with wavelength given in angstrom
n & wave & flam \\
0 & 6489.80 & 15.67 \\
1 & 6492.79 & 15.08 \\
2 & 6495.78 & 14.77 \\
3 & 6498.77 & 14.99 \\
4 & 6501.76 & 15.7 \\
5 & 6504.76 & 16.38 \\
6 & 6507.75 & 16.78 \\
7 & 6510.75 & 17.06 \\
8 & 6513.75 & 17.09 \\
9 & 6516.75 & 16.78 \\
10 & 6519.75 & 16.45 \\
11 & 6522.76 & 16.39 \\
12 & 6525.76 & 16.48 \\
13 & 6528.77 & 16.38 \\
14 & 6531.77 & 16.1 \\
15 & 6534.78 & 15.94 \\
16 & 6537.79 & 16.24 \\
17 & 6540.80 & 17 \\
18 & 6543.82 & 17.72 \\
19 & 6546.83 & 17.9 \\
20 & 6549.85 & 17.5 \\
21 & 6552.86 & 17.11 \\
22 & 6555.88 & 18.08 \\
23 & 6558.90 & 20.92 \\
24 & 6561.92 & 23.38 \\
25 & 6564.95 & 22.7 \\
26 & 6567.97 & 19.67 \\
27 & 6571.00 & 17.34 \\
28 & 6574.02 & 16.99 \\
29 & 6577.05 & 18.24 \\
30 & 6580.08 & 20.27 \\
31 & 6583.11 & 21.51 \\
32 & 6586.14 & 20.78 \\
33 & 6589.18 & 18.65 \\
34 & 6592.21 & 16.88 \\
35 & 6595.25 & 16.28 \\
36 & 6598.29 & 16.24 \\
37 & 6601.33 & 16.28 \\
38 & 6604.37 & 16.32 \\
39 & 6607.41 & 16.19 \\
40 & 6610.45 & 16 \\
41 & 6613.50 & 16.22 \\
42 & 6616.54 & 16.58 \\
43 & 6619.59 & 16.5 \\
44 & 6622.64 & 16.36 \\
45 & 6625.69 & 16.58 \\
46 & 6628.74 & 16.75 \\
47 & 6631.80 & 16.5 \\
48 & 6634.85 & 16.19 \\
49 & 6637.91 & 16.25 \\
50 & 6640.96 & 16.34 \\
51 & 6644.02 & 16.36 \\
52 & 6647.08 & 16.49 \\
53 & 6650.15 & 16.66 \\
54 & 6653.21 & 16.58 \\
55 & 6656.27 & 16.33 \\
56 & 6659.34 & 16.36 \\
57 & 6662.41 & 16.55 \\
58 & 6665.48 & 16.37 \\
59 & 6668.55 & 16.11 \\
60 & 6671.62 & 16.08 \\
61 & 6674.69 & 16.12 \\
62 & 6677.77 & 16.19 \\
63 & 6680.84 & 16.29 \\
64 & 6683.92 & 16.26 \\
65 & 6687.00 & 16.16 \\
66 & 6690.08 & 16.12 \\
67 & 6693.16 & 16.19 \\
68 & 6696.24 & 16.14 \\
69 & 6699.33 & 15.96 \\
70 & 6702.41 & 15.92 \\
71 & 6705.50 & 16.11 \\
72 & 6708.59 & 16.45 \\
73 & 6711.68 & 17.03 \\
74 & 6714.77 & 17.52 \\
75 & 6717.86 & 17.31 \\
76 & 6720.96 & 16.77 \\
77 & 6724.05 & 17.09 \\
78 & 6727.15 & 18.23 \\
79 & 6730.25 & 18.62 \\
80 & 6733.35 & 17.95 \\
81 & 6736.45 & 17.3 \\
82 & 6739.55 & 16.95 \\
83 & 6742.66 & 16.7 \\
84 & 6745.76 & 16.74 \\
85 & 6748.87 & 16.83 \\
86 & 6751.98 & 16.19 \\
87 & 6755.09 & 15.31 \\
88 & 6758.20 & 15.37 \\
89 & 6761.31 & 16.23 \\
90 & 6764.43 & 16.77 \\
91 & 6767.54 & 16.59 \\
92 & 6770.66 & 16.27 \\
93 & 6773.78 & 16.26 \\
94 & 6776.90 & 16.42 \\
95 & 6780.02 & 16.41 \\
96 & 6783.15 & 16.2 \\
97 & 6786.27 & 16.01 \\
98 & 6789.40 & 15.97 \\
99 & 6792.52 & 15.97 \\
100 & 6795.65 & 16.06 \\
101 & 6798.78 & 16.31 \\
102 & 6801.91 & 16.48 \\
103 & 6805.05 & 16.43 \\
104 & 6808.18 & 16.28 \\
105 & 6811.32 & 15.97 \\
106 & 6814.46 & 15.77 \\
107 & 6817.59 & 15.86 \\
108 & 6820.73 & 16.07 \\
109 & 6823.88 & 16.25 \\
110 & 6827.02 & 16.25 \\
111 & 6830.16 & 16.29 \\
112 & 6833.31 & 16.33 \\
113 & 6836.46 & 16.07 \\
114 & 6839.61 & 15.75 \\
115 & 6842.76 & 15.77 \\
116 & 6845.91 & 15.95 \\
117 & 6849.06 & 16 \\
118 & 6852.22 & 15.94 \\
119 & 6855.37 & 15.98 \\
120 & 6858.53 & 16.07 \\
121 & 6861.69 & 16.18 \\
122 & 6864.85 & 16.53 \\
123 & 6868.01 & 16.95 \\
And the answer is 3.3 angstrom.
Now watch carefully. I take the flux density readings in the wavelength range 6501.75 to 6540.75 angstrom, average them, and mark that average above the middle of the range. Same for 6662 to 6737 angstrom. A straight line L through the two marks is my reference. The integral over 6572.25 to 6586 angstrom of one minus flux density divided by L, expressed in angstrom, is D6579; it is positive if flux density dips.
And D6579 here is -2.34 angstrom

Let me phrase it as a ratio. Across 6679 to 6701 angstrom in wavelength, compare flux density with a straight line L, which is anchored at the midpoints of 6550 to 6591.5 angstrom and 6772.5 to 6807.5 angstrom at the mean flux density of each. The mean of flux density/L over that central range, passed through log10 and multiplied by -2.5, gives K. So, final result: 0.10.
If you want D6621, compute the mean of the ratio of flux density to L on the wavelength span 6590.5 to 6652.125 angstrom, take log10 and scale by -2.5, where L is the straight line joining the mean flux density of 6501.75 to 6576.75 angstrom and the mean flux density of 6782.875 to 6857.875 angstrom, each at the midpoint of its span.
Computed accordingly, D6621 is 0.05 mag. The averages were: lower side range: 17.7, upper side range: 16.1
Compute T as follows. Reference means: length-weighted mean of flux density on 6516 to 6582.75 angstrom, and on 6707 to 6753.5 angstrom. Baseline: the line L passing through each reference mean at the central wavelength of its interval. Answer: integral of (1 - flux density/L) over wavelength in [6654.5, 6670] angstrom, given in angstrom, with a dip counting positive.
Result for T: 1.03 angstrom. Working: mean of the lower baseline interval 18.1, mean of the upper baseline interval 17.2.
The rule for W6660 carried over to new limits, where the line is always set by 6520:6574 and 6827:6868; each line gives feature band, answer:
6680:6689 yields 0.47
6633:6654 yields 1.18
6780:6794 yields 0.35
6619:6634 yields 0.83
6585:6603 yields 0.26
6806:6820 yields 0.29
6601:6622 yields 1.53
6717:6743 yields -0.97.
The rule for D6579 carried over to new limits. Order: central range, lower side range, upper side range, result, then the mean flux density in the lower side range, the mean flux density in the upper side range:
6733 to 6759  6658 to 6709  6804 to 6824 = -0.70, 16.2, 16.1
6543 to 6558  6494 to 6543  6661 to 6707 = -1.40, 16.3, 16.2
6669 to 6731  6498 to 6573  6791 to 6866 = 0.52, 17.5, 16.1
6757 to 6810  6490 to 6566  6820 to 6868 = 0.27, 17.2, 16.1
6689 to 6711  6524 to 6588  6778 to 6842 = 1.27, 18.5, 16.1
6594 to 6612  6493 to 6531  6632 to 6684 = 0.08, 16.2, 16.3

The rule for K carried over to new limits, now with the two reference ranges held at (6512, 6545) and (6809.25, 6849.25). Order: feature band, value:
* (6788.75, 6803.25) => -0.01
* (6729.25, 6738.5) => -0.11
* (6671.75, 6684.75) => 0.01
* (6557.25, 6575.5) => -0.22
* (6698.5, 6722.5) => -0.03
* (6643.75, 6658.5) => -0.01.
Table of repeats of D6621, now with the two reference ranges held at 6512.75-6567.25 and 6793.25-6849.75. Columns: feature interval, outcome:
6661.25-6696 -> 0.050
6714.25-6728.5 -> -0.041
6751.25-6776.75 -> 0.021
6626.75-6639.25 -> 0.054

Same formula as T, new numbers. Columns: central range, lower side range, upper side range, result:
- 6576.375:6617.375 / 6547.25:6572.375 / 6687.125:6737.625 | 2.8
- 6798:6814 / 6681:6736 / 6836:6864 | 0.0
